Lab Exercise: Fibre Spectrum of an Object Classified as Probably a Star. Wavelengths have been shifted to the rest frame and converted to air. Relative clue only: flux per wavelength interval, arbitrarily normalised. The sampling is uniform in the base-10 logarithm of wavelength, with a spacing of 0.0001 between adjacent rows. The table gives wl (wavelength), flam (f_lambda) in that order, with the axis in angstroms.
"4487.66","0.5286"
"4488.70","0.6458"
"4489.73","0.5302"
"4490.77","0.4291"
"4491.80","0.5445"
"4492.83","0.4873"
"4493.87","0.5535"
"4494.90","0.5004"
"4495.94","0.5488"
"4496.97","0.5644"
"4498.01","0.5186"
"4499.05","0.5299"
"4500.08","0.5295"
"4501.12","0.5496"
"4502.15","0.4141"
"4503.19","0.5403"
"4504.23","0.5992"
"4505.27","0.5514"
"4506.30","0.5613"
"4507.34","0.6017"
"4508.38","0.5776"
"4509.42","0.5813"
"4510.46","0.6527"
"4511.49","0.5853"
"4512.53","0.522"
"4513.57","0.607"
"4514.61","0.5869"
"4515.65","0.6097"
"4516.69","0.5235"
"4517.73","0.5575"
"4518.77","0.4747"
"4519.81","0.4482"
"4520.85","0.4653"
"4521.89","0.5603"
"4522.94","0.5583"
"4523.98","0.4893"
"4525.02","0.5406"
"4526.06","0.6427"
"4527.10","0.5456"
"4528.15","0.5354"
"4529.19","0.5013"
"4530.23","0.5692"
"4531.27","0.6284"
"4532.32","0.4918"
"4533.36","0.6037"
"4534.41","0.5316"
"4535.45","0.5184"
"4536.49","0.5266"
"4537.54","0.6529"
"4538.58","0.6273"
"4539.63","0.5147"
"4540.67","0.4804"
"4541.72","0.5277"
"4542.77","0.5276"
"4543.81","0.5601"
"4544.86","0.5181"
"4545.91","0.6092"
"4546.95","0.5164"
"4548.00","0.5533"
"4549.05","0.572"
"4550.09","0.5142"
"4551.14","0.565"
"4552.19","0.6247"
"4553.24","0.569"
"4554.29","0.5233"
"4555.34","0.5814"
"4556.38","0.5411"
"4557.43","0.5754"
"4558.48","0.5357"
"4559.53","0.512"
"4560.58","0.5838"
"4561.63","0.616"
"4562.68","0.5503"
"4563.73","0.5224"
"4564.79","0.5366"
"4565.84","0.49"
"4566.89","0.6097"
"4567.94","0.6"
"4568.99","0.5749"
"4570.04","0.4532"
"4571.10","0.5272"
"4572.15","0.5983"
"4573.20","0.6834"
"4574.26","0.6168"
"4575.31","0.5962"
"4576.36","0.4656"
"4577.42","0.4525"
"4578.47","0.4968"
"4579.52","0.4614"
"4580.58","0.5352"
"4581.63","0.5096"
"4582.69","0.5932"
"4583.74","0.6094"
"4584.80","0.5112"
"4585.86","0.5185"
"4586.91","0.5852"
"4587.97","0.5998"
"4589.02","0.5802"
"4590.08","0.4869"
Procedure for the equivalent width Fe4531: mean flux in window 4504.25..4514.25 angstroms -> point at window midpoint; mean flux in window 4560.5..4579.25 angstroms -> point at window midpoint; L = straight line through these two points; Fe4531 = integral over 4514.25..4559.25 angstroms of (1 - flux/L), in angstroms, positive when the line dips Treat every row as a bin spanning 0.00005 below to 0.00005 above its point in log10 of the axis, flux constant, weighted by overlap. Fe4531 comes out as 1.6 angstroms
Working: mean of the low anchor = 0.583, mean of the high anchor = 0.552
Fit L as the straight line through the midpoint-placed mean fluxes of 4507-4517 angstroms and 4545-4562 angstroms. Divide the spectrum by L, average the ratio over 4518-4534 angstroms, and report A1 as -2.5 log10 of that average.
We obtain 0.08 mag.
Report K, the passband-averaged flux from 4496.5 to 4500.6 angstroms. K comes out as 0.535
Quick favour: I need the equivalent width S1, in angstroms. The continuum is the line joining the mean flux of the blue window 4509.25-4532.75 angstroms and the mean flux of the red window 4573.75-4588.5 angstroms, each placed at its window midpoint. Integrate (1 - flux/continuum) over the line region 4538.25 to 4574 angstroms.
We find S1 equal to -0.75 angstroms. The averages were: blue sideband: 0.551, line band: 0.556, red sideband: 0.54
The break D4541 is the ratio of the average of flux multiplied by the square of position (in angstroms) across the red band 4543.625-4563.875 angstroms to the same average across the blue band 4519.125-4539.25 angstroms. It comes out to 1.03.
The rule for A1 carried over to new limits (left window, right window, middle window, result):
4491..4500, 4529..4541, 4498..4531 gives -0.01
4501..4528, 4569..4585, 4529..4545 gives 0.00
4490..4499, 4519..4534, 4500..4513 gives -0.07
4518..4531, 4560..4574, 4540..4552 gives 0.01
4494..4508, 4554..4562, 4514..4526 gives 0.03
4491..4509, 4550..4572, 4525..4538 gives -0.03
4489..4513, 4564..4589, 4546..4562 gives -0.02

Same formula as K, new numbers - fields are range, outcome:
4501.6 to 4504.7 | 0.517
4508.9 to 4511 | 0.618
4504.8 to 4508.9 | 0.574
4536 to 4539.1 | 0.603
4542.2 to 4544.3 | 0.544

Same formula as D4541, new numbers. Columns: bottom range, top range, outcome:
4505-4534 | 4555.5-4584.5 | 1.01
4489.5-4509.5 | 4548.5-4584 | 1.06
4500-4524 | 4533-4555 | 1.02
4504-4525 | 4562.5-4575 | 1.04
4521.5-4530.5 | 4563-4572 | 1.01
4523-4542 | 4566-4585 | 1.01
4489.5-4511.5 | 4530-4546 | 1.04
